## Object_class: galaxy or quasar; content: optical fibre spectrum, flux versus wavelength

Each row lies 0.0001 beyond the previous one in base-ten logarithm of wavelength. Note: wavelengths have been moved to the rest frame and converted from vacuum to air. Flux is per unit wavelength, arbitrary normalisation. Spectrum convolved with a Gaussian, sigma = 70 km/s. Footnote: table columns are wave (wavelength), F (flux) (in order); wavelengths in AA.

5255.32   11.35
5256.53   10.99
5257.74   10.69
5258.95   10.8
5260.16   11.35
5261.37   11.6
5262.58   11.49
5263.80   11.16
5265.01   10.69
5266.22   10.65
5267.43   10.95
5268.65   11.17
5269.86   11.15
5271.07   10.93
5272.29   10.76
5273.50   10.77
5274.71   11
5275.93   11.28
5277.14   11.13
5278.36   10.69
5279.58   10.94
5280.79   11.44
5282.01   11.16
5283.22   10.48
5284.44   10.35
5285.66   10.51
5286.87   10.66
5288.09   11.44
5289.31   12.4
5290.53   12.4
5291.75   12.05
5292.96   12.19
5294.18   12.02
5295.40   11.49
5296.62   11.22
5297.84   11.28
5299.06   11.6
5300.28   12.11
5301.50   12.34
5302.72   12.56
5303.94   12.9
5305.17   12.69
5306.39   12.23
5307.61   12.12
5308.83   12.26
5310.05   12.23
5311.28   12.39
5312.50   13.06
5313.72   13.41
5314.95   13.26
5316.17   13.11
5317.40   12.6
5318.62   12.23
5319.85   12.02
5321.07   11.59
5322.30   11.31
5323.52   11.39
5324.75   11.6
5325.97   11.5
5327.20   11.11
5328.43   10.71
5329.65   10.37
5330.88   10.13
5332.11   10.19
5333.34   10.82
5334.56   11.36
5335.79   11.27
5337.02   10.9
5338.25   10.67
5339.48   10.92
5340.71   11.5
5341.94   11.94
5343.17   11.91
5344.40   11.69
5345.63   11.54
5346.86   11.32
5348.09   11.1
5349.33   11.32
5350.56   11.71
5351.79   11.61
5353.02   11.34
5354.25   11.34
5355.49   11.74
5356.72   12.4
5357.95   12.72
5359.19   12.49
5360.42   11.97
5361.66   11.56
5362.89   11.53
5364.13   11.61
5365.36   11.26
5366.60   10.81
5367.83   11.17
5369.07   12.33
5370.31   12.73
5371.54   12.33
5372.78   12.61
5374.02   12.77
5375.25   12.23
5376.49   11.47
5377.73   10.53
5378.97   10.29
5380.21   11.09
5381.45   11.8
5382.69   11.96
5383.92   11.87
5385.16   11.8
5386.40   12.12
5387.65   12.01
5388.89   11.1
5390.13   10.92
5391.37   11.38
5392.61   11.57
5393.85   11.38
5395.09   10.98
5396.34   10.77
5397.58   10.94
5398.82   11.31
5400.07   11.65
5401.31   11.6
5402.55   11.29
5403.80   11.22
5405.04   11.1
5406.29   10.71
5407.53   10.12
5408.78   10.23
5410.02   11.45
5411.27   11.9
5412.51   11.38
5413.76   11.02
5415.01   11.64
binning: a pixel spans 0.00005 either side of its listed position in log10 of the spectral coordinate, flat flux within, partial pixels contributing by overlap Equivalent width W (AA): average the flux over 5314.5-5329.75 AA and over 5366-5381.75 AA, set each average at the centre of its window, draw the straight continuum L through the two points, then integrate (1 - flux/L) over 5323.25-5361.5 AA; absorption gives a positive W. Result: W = 1.2 AA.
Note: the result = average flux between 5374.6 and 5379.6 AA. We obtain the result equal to 11.1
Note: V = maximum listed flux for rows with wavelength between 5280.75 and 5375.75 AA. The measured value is 13.41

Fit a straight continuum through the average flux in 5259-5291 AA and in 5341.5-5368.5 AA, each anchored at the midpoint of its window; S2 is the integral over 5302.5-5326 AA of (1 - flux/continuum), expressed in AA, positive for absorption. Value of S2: -2.0 AA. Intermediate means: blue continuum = 11.1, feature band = 12.3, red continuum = 11.6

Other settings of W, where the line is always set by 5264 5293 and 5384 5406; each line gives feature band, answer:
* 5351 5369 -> -0.7 AA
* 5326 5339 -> 0.5 AA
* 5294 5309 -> -1.2 AA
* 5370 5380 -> -0.4 AA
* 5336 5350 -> -0.1 AA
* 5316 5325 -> -0.6 AA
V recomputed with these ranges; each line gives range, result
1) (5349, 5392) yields 12.77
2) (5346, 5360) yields 12.72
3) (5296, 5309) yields 12.9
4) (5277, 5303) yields 12.56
